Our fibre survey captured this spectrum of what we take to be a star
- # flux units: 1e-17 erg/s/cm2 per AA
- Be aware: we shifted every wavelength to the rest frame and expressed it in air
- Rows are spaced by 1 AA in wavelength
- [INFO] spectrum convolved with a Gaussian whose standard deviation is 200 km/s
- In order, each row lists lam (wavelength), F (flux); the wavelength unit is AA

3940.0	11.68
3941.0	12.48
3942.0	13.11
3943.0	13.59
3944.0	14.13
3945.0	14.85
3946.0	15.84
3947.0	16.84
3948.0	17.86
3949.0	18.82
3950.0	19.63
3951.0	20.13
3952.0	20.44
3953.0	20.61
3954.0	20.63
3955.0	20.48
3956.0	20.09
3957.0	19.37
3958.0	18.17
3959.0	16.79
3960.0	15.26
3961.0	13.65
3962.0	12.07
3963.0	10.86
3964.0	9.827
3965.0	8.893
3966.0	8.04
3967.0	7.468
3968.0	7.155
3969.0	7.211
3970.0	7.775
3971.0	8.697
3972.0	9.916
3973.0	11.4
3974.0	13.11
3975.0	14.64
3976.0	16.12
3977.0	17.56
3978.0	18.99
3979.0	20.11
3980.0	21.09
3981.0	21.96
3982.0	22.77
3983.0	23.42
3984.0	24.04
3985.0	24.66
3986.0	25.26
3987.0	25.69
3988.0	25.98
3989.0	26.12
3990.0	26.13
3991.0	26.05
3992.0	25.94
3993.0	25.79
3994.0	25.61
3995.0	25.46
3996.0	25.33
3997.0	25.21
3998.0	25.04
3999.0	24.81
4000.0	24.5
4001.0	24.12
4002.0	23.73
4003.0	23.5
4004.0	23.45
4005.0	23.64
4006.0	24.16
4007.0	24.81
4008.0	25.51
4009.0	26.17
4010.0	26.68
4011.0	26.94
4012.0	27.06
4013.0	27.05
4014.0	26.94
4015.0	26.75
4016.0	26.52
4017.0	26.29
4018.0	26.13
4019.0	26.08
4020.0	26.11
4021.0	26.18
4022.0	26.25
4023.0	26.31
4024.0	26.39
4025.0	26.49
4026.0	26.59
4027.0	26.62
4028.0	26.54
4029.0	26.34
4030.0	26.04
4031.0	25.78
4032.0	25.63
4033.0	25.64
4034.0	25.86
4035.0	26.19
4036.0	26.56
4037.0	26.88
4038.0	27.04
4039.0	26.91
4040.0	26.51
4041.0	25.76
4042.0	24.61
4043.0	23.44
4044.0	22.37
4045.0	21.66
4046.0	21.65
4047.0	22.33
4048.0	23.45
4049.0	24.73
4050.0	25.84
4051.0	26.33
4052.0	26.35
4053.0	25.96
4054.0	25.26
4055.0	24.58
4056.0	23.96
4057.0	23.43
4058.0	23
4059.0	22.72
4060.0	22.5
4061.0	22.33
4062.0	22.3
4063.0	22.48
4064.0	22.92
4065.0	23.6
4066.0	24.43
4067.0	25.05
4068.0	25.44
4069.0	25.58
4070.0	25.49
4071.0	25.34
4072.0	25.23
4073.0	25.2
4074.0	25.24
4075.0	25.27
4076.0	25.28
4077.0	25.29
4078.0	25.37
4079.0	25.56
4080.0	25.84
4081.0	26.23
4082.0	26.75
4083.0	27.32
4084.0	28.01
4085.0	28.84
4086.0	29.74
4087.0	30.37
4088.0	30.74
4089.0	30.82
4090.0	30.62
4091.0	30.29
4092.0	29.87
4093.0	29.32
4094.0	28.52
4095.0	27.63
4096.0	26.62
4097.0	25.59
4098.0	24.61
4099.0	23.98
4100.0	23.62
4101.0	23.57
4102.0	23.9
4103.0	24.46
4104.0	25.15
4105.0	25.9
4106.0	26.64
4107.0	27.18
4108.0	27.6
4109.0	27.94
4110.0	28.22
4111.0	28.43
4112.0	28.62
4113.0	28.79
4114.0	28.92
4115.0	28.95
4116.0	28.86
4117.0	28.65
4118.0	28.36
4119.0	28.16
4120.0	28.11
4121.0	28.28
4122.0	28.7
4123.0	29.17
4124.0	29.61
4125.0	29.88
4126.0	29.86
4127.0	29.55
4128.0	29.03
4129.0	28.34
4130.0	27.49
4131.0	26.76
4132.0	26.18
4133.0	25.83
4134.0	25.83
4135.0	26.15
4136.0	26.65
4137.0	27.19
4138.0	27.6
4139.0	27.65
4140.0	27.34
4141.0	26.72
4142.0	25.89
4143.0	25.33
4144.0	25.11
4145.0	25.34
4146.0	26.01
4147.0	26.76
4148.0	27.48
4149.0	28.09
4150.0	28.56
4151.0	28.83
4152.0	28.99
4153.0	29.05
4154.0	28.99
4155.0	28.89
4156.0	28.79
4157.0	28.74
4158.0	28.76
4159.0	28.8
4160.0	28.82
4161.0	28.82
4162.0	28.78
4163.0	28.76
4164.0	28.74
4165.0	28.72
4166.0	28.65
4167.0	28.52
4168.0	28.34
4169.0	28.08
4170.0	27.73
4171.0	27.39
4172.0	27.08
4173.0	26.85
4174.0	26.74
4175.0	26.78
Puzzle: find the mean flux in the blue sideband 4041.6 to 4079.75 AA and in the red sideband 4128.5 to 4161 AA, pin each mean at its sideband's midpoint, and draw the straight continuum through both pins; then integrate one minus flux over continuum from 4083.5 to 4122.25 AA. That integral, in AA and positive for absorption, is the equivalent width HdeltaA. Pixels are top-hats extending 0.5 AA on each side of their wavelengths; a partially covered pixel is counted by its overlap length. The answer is -2.87 AA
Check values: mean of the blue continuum 24.3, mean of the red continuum 27.4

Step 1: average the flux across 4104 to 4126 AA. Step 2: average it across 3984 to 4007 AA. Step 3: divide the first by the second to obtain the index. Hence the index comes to 1.13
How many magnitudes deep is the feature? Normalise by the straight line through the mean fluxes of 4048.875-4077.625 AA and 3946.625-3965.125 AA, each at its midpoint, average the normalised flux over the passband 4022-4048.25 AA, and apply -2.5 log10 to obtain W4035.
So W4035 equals -0.13 mag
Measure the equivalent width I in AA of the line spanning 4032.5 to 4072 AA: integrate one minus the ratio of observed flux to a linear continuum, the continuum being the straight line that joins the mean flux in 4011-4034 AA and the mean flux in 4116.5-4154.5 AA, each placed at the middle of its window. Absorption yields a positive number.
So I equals 3.20 AA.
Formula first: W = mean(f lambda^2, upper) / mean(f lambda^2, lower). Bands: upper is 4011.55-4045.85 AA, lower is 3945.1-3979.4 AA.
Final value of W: 1.81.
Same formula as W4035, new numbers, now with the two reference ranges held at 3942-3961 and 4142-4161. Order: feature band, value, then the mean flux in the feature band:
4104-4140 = -0.06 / 27.9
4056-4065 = 0.02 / 22.8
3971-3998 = -0.12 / 21.7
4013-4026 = -0.24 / 26.4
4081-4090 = -0.18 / 29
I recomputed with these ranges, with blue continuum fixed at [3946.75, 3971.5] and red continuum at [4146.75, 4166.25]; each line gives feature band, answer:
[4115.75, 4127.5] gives -1.2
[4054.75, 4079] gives -2.2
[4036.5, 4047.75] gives -2.2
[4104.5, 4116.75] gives -1.3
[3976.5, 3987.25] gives -3.9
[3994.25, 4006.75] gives -4.9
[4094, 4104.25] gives -0.2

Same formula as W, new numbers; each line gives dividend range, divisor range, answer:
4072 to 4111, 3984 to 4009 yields 1.13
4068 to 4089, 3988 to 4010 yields 1.11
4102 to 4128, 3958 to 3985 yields 2.09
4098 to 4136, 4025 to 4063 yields 1.14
